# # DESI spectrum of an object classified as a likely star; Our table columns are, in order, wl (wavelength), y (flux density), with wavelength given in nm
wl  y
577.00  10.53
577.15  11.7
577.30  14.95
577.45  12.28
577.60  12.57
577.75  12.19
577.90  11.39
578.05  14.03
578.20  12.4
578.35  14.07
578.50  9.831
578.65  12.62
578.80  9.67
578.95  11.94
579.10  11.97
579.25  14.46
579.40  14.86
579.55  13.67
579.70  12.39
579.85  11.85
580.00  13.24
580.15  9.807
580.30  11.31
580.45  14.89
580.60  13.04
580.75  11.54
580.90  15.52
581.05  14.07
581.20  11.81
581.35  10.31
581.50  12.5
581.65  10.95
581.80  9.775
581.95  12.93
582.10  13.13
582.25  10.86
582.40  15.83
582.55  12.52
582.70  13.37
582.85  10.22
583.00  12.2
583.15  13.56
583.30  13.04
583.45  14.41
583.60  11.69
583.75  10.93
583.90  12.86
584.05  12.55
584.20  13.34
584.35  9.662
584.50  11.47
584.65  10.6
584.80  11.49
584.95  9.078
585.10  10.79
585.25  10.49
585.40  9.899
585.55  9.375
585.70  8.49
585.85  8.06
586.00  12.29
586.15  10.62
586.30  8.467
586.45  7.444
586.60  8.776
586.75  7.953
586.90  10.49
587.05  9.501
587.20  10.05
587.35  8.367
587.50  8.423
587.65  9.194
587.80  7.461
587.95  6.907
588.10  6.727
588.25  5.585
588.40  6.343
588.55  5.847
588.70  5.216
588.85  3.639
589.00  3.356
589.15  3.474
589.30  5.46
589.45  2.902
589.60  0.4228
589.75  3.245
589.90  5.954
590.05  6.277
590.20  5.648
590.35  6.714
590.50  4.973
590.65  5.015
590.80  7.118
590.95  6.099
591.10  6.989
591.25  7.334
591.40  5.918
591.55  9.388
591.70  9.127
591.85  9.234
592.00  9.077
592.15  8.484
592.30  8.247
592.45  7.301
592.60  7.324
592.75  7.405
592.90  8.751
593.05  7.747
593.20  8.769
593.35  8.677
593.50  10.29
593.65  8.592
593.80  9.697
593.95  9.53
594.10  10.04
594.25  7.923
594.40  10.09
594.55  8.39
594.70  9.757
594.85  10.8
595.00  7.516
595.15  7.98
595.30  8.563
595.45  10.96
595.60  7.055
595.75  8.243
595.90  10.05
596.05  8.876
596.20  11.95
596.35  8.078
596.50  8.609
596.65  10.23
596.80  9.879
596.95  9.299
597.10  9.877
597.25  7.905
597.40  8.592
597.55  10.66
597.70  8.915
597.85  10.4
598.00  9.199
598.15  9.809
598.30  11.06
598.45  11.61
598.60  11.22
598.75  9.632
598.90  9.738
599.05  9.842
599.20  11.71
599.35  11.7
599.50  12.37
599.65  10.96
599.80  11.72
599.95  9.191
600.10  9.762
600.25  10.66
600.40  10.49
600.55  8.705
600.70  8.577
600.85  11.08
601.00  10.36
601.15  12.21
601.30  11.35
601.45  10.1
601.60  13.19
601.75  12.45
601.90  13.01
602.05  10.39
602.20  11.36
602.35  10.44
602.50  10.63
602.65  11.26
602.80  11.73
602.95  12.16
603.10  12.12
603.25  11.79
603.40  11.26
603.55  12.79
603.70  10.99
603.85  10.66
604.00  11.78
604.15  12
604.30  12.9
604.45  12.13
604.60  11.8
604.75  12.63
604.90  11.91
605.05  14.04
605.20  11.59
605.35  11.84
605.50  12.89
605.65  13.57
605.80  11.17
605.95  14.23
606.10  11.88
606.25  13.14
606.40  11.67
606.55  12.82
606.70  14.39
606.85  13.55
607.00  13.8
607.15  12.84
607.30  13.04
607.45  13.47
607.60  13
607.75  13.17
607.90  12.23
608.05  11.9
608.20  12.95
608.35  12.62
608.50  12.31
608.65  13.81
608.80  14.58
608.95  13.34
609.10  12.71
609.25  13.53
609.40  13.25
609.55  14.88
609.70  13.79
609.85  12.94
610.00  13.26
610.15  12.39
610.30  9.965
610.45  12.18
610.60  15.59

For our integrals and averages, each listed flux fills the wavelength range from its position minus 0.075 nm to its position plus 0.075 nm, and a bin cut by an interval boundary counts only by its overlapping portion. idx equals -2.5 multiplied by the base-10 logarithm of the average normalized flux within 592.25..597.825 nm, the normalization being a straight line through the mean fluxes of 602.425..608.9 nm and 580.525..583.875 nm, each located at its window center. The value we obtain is 0.355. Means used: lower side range 12.5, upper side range 12.5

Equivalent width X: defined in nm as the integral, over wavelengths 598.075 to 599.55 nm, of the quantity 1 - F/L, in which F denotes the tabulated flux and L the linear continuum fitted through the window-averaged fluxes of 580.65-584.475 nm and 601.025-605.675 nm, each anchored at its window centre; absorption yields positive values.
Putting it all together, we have 0.14 nm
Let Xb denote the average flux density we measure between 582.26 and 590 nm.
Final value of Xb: 9.03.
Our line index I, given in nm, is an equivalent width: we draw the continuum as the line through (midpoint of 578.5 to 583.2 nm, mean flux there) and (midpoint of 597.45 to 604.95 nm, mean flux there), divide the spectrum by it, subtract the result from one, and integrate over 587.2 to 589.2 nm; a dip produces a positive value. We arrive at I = 0.93 nm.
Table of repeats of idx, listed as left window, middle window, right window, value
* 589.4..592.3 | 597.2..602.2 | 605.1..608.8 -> -0.07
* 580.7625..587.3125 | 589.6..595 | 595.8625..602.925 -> 0.36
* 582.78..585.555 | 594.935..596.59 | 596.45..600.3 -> 0.17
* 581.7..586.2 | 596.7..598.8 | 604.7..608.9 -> 0.24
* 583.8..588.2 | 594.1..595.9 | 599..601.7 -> 0.16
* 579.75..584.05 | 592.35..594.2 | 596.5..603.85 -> 0.29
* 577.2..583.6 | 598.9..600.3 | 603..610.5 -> 0.17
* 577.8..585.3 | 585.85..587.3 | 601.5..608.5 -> 0.29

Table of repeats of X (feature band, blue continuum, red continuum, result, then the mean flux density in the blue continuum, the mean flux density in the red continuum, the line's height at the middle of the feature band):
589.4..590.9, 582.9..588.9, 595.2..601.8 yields 0.75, 9.61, 10.1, 9.79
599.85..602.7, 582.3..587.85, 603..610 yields 0.33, 10.7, 12.7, 12.2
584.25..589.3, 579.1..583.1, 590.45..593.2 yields 0.87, 12.6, 7.59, 9.93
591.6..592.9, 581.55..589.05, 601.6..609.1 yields 0.30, 9.95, 12.4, 10.8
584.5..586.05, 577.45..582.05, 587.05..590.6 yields -0.31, 12.4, 5.82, 8.39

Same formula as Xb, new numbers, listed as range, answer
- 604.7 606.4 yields 12.6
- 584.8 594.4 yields 7.64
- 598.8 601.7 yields 10.7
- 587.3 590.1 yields 5.48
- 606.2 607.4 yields 13.2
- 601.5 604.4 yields 11.7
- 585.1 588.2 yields 8.97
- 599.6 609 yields 12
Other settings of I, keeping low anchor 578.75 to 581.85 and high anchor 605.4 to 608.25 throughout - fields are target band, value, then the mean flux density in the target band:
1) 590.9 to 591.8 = 0.361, 7.56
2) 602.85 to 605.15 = 0.145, 12.1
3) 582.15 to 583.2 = -0.016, 12.6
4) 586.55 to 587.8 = 0.352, 9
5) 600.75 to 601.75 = 0.111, 11.4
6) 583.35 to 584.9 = 0.075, 11.9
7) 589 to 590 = 0.712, 3.63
